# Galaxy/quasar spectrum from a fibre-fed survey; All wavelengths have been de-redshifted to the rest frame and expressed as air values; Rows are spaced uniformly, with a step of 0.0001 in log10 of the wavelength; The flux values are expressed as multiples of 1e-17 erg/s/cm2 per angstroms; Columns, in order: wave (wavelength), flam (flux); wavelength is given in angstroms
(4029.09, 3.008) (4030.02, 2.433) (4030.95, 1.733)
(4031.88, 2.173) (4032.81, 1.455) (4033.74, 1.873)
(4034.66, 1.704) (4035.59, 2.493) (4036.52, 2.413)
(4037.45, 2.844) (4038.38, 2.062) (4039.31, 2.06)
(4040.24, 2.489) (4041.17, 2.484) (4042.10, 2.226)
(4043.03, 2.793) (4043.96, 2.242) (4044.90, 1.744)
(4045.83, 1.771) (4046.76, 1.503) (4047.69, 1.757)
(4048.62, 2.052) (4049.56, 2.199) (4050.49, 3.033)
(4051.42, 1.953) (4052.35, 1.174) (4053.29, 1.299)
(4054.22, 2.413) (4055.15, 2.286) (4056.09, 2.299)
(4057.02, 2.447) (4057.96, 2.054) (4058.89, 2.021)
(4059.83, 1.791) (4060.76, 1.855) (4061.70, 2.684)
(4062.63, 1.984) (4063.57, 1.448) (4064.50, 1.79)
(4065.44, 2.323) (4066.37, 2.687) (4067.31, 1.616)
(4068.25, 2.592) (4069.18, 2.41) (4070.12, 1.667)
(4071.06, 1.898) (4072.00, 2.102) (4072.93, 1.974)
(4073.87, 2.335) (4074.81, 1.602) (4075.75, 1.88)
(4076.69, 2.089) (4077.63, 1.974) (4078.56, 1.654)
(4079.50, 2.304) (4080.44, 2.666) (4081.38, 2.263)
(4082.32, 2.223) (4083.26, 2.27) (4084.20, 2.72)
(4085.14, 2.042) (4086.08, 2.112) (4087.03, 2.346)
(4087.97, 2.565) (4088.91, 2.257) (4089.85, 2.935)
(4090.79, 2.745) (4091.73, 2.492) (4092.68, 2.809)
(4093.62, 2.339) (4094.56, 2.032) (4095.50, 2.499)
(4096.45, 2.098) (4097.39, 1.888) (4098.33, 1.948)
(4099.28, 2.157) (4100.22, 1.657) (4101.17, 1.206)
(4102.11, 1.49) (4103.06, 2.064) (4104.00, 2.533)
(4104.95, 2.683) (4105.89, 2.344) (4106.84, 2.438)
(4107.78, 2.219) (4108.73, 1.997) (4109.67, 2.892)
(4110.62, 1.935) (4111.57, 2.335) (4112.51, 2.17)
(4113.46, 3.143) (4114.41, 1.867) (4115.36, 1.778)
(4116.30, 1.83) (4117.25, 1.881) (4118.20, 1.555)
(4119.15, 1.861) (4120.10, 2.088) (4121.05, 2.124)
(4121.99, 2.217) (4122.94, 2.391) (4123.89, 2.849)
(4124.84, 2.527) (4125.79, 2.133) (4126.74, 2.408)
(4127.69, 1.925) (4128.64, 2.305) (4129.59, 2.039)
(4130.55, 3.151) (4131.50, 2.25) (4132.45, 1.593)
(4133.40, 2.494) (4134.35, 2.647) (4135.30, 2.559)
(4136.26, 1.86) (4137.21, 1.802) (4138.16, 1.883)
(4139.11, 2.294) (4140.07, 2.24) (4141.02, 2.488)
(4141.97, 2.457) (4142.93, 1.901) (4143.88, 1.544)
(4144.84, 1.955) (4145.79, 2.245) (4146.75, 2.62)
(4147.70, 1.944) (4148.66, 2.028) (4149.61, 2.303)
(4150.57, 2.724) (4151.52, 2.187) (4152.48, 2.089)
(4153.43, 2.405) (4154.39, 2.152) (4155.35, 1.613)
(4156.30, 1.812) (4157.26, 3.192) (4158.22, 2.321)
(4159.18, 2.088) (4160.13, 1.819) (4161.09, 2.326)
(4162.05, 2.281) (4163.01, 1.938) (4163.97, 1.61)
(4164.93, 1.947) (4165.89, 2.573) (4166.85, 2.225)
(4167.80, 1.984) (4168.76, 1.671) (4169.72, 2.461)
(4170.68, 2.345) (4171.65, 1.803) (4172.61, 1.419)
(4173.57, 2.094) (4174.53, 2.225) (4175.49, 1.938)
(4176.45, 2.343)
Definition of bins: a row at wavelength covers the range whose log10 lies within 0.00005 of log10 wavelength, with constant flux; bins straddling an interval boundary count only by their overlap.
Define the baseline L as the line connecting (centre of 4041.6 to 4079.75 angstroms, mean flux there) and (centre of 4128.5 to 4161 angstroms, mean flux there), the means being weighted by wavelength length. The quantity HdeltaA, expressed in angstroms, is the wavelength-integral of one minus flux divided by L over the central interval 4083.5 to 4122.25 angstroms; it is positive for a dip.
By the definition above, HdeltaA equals -1.4 angstroms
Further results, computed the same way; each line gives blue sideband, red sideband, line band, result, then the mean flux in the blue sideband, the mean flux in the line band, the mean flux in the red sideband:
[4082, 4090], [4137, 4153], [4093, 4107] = 1.4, 2.37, 2.09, 2.17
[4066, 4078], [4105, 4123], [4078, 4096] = -2.4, 2.06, 2.38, 2.17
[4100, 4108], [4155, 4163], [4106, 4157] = -1.7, 2.08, 2.2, 2.18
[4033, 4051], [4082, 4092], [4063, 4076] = 1.7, 2.19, 2.02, 2.43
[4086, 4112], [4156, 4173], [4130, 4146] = -0.2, 2.25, 2.2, 2.11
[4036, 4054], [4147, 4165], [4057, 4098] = -1.2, 2.12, 2.19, 2.16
